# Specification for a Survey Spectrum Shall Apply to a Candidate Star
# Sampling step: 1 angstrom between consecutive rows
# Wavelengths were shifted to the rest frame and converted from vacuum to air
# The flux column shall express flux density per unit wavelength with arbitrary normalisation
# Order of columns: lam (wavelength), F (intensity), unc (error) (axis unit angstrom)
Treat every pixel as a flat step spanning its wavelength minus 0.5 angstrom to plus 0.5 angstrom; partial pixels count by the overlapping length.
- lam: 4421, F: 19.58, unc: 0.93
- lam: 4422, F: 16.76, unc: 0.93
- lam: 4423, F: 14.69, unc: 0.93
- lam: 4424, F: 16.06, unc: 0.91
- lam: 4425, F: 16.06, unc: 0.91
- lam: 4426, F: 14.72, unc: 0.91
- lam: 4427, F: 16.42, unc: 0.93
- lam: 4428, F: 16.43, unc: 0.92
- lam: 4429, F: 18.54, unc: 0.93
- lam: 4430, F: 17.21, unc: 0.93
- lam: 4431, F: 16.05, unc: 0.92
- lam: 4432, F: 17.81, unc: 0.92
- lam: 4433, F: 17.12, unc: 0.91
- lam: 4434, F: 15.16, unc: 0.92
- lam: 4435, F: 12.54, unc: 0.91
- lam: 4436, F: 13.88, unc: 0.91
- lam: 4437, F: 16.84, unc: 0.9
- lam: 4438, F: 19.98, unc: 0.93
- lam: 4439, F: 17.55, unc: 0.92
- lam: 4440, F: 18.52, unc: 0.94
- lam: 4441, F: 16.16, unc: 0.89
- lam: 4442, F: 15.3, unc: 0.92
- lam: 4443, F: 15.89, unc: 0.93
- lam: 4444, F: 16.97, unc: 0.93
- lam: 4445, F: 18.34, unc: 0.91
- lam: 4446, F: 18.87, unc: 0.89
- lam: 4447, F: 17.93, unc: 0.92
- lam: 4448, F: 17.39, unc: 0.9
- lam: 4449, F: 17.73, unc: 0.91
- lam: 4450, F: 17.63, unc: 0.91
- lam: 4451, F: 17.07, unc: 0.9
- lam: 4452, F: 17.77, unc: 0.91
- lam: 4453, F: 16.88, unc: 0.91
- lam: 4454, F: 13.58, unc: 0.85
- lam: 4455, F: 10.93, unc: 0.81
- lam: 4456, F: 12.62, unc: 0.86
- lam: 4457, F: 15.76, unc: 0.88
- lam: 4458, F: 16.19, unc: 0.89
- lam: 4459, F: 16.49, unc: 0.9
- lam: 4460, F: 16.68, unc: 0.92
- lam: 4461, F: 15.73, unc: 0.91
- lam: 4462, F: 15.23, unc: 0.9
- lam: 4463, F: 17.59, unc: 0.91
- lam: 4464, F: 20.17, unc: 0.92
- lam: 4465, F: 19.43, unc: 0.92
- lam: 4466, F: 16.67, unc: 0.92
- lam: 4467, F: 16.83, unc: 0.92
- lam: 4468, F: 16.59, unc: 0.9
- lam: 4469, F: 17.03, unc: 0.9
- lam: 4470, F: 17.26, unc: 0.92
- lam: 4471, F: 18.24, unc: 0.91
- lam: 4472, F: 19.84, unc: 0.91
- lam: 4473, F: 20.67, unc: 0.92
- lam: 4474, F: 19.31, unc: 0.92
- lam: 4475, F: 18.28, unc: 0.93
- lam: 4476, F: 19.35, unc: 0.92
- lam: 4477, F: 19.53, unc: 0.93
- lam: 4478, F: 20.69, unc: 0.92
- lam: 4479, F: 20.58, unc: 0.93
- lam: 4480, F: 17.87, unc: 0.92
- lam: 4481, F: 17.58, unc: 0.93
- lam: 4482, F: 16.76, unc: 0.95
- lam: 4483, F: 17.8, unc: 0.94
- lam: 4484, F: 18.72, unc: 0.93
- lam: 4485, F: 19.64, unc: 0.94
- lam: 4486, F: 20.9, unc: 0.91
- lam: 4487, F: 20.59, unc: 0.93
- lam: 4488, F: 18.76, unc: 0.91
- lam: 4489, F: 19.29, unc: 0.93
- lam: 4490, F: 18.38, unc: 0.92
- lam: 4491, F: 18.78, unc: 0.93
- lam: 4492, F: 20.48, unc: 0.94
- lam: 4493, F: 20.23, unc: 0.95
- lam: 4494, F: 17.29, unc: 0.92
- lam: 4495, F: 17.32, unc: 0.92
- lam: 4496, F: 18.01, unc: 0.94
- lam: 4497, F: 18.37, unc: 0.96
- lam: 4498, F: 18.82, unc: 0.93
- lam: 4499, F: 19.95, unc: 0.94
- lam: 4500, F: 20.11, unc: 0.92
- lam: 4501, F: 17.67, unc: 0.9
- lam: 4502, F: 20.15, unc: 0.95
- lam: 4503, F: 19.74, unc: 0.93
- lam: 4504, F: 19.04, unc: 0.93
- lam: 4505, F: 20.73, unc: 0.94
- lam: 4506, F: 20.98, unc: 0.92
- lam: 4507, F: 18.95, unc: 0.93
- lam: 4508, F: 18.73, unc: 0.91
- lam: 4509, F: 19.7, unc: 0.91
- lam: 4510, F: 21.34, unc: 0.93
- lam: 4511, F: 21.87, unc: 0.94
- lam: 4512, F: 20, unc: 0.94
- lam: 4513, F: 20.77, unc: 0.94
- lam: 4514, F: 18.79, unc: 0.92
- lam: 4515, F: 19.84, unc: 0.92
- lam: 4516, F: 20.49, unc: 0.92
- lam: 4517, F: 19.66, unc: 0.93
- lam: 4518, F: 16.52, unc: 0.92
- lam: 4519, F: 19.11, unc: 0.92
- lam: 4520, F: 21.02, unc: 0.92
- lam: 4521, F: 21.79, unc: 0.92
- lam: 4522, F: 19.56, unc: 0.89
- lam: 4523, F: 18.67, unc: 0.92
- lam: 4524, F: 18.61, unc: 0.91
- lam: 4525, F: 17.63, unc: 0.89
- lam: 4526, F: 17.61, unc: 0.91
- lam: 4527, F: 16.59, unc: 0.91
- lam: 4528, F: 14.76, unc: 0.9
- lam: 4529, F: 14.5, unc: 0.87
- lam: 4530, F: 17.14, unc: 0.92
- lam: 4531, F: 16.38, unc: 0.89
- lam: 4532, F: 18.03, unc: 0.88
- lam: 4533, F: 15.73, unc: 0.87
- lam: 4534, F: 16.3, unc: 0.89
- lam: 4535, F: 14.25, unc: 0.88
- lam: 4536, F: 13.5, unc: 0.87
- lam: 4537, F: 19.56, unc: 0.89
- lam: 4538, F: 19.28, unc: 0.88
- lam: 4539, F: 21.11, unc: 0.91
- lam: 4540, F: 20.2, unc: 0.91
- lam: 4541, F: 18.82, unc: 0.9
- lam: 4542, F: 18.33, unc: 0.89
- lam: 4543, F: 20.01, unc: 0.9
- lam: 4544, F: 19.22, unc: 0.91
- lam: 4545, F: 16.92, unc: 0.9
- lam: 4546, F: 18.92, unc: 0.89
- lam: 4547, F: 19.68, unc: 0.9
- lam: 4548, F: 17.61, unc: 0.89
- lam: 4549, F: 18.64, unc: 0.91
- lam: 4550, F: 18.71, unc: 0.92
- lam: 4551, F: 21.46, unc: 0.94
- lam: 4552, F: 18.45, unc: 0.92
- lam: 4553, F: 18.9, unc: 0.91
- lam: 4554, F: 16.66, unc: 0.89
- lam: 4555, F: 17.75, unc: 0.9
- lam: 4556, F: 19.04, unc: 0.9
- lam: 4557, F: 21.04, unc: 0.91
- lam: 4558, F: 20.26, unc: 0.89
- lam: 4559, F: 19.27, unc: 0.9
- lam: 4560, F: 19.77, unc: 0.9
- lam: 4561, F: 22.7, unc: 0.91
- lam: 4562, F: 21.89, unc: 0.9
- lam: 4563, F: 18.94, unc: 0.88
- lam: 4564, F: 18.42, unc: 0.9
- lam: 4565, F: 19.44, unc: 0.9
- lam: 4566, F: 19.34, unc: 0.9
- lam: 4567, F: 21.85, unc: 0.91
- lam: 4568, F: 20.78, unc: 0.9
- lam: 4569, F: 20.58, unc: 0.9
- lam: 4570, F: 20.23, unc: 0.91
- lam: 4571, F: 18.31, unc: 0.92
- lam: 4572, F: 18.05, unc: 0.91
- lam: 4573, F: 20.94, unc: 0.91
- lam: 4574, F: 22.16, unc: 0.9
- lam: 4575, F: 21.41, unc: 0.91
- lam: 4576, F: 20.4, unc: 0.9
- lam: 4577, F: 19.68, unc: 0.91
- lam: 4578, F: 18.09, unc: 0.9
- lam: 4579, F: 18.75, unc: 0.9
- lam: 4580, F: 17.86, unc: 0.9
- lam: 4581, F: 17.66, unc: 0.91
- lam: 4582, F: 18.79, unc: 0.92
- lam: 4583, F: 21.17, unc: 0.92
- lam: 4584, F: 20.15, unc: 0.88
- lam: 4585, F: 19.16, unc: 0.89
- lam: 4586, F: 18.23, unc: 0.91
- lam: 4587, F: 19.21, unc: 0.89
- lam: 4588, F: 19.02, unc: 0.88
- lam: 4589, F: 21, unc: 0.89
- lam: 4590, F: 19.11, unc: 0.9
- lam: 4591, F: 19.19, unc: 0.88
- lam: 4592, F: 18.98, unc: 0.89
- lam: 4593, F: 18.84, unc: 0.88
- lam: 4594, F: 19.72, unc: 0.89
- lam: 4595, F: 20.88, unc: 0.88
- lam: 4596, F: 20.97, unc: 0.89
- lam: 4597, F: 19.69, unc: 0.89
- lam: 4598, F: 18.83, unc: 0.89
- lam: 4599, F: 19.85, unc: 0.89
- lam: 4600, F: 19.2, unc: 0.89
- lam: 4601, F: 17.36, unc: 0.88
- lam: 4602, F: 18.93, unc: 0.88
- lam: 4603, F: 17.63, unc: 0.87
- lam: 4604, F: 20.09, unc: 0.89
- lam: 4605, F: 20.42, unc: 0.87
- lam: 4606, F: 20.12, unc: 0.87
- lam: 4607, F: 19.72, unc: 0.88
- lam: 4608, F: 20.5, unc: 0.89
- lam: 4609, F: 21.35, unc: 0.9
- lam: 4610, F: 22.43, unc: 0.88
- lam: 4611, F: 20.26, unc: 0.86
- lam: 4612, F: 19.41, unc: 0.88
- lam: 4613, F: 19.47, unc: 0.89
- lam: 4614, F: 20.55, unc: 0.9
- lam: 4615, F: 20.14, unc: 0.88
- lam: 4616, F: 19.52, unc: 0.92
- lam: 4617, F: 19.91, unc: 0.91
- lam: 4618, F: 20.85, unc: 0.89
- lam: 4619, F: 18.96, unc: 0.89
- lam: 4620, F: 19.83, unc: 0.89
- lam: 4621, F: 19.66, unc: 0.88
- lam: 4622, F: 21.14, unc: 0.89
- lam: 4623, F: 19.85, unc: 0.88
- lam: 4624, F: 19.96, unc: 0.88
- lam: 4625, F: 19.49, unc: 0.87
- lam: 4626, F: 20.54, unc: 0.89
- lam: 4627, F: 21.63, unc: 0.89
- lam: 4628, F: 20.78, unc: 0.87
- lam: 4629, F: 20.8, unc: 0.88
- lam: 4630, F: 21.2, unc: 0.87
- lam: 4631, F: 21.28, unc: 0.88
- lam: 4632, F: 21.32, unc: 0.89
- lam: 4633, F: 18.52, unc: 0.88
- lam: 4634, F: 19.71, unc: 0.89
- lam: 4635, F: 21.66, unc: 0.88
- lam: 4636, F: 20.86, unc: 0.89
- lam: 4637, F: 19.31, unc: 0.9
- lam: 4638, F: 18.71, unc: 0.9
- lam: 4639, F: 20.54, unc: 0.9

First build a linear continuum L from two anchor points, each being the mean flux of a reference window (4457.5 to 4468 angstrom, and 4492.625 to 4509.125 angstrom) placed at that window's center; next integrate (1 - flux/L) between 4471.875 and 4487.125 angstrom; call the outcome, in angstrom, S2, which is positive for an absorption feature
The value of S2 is -1.0 angstrom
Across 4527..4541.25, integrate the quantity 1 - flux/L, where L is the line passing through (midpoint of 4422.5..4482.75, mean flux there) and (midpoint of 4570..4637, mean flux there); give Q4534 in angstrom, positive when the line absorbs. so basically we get 1.2 angstrom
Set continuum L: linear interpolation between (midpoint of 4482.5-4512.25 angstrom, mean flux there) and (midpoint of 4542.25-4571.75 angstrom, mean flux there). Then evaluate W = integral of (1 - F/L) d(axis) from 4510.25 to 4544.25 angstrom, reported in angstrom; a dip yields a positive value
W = 1.77 angstrom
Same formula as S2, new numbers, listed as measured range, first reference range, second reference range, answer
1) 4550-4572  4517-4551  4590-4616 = -1.1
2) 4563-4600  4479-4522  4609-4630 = 0.7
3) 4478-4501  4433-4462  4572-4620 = -2.2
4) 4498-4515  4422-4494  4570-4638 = -1.5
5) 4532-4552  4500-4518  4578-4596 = 1.3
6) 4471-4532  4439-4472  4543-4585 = -3.7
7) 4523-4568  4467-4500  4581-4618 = 1.8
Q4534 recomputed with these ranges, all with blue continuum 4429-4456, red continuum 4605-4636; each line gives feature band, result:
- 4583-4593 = 0.1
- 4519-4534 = 0.5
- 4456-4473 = -0.2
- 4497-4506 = -0.9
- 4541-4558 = 0.0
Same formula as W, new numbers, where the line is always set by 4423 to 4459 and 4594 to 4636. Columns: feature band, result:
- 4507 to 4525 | -1.7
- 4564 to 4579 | -0.6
